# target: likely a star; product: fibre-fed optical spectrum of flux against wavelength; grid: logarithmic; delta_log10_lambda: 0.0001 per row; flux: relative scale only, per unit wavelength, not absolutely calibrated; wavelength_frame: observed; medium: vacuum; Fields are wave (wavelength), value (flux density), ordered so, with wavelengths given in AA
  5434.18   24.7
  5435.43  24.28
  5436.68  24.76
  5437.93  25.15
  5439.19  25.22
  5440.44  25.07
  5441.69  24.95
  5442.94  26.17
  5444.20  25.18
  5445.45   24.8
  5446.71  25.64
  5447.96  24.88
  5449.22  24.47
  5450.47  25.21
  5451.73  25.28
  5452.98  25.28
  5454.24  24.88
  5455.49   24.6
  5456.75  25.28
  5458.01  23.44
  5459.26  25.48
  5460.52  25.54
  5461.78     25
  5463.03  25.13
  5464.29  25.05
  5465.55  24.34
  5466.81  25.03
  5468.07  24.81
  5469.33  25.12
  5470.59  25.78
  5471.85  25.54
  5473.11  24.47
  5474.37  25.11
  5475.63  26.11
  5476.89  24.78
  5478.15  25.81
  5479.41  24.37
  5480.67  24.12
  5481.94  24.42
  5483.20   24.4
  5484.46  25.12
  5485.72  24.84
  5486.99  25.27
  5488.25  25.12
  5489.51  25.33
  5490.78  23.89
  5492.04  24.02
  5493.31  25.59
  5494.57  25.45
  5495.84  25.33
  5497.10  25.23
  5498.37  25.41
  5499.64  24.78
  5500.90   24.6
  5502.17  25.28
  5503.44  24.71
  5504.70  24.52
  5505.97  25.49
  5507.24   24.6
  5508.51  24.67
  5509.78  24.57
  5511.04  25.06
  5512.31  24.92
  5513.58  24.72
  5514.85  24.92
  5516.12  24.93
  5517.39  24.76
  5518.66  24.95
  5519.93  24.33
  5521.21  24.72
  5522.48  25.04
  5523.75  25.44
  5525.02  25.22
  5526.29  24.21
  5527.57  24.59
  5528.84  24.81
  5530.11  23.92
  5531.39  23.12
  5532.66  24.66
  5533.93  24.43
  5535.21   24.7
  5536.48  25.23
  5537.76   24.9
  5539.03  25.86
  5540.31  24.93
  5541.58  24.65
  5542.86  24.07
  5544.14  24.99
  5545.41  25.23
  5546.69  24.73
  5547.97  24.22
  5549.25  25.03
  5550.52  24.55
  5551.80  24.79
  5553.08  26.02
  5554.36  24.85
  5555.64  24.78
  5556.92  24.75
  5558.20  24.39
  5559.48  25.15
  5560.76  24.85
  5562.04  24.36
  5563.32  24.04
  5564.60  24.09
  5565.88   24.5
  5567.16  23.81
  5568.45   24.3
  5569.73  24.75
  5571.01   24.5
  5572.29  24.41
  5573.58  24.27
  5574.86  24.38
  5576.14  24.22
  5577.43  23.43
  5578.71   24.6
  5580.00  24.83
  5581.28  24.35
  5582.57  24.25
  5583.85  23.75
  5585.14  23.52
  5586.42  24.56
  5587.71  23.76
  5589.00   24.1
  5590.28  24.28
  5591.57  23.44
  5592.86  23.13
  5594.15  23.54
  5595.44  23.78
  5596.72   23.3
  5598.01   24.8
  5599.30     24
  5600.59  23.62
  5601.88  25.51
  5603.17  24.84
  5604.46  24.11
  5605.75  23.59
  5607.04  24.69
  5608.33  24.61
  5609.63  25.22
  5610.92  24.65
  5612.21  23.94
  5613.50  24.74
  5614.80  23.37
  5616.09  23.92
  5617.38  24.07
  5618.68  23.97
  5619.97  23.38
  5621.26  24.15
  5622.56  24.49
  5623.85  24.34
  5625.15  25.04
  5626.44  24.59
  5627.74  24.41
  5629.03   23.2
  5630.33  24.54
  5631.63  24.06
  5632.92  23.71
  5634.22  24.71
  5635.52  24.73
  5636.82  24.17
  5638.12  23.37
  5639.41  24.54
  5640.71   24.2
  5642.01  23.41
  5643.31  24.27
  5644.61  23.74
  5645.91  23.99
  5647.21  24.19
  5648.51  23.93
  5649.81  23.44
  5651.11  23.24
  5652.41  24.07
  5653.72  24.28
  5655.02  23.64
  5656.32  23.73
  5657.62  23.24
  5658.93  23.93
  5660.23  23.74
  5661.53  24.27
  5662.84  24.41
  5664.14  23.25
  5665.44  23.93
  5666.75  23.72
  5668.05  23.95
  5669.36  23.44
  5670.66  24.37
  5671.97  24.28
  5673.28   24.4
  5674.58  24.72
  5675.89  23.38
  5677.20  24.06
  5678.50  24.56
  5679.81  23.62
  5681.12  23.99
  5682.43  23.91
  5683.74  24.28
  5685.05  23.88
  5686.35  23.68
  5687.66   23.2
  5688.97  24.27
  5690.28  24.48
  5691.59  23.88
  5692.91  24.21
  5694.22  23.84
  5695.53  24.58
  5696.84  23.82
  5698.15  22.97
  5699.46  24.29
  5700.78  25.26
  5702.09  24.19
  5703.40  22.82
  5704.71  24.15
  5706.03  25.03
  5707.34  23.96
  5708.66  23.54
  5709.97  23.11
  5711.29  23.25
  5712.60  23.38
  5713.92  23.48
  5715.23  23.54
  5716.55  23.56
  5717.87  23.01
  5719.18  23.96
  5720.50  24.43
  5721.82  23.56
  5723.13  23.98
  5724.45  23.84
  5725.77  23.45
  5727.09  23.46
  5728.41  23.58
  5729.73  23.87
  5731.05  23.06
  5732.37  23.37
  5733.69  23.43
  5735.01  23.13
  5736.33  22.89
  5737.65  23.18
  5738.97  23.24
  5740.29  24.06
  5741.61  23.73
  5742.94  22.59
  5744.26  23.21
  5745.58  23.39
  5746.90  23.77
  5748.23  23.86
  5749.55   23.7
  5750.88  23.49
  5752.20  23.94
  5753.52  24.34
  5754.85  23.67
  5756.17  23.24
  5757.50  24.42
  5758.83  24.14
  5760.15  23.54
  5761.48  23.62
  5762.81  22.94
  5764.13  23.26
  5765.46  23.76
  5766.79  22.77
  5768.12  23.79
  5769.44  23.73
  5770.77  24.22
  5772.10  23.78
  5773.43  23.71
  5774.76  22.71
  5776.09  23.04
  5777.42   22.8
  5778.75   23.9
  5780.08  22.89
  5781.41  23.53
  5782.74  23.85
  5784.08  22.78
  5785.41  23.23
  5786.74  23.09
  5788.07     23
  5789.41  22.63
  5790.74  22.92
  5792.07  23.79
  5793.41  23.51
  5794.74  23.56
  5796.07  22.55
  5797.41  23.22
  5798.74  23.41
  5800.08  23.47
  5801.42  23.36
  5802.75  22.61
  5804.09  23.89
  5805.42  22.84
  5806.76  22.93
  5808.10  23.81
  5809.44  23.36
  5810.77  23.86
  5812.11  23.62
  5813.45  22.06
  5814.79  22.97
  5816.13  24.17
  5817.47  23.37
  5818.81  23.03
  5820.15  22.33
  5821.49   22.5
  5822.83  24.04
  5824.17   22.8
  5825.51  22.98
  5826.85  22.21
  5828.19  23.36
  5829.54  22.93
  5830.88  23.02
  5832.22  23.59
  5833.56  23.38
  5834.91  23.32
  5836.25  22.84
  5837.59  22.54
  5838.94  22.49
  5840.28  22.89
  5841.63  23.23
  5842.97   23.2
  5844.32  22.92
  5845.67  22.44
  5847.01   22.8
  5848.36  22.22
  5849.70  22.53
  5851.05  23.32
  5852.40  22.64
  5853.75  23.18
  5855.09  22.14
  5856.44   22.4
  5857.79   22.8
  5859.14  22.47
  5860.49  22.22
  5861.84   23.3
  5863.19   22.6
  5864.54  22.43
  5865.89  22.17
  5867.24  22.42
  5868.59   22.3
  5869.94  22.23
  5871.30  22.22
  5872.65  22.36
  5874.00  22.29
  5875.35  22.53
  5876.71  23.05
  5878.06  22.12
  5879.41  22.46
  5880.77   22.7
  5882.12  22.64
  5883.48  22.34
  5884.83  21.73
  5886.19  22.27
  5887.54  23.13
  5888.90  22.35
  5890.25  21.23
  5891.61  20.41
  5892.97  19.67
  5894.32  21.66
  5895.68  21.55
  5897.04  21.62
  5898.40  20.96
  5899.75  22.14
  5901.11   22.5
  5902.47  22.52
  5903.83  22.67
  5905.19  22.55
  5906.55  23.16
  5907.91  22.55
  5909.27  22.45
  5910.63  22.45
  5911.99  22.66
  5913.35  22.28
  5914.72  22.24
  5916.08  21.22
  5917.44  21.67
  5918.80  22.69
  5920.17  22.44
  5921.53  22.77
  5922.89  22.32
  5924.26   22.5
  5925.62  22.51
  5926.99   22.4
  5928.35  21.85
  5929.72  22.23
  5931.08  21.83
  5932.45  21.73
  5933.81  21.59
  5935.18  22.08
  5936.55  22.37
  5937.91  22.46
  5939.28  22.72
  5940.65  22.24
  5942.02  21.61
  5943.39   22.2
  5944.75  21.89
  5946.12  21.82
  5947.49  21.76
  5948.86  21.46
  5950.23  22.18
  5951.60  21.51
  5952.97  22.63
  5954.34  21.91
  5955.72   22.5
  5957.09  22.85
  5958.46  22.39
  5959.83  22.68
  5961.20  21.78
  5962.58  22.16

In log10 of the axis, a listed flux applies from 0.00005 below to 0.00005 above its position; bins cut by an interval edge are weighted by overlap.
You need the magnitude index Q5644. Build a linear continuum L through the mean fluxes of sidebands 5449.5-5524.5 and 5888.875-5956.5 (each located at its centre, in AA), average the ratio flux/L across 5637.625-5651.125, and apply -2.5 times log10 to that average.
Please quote 0.000 mag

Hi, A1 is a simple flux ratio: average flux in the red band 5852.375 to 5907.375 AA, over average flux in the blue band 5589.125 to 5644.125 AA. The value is 0.9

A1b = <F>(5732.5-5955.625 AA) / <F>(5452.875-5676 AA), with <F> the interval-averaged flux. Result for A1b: 0.93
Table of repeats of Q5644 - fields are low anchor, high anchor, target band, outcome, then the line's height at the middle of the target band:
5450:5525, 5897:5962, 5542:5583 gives -0.003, 24.5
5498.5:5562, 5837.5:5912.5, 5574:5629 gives 0.005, 24.3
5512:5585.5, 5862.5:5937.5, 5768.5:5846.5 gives -0.017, 22.8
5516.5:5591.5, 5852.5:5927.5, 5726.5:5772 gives -0.015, 23.2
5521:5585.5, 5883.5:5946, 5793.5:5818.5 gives -0.021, 22.8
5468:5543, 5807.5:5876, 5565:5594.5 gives 0.013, 24.4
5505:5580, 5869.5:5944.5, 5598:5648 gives -0.005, 24.1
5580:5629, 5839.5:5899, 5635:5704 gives -0.011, 23.7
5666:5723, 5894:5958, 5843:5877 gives 0.005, 22.7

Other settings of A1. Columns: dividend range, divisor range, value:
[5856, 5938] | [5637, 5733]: 0.93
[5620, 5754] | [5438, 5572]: 0.96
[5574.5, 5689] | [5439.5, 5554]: 0.97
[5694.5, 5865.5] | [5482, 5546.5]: 0.94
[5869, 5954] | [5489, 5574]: 0.89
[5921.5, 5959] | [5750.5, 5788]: 0.94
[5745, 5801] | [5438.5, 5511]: 0.94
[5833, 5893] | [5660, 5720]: 0.94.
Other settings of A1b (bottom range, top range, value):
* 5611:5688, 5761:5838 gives 0.97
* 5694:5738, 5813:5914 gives 0.95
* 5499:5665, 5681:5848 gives 0.96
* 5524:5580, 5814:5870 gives 0.93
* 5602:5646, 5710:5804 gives 0.97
